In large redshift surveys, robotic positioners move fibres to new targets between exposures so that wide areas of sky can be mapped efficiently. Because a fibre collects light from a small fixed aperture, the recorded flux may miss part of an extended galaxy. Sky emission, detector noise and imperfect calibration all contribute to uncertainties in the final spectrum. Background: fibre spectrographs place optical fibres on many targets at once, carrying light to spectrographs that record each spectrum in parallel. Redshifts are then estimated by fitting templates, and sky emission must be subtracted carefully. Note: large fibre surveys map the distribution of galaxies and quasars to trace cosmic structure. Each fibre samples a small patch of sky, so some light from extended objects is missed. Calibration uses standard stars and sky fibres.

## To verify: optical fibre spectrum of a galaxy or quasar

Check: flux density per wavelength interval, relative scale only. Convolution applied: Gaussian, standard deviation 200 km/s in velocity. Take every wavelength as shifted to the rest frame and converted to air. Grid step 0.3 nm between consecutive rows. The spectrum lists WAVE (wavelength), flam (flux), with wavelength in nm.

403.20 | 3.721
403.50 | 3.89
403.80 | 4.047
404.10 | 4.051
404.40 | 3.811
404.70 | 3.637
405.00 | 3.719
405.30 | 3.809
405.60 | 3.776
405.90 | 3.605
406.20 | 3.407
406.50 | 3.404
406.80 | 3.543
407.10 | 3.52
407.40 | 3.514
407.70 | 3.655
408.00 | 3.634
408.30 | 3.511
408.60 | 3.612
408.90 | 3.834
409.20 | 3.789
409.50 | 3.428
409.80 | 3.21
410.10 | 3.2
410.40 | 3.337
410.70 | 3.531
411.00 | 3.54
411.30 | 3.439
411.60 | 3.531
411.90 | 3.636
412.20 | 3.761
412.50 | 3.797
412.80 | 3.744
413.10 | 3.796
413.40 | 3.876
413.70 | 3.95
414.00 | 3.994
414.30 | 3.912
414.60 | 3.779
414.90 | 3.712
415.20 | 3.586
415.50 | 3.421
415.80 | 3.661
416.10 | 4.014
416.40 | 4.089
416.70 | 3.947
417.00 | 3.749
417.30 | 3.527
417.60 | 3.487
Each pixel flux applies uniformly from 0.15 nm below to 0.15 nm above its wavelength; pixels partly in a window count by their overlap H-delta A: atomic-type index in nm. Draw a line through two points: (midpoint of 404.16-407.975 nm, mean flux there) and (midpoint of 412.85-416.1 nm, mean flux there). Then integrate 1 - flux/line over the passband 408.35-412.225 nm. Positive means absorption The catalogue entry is 0.193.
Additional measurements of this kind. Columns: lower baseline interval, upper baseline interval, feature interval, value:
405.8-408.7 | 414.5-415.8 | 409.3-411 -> 0.094 nm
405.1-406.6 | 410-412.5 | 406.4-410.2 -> 0.039 nm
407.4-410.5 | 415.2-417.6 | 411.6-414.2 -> -0.117 nm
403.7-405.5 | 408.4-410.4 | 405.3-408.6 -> 0.090 nm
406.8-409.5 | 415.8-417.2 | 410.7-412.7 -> 0.067 nm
